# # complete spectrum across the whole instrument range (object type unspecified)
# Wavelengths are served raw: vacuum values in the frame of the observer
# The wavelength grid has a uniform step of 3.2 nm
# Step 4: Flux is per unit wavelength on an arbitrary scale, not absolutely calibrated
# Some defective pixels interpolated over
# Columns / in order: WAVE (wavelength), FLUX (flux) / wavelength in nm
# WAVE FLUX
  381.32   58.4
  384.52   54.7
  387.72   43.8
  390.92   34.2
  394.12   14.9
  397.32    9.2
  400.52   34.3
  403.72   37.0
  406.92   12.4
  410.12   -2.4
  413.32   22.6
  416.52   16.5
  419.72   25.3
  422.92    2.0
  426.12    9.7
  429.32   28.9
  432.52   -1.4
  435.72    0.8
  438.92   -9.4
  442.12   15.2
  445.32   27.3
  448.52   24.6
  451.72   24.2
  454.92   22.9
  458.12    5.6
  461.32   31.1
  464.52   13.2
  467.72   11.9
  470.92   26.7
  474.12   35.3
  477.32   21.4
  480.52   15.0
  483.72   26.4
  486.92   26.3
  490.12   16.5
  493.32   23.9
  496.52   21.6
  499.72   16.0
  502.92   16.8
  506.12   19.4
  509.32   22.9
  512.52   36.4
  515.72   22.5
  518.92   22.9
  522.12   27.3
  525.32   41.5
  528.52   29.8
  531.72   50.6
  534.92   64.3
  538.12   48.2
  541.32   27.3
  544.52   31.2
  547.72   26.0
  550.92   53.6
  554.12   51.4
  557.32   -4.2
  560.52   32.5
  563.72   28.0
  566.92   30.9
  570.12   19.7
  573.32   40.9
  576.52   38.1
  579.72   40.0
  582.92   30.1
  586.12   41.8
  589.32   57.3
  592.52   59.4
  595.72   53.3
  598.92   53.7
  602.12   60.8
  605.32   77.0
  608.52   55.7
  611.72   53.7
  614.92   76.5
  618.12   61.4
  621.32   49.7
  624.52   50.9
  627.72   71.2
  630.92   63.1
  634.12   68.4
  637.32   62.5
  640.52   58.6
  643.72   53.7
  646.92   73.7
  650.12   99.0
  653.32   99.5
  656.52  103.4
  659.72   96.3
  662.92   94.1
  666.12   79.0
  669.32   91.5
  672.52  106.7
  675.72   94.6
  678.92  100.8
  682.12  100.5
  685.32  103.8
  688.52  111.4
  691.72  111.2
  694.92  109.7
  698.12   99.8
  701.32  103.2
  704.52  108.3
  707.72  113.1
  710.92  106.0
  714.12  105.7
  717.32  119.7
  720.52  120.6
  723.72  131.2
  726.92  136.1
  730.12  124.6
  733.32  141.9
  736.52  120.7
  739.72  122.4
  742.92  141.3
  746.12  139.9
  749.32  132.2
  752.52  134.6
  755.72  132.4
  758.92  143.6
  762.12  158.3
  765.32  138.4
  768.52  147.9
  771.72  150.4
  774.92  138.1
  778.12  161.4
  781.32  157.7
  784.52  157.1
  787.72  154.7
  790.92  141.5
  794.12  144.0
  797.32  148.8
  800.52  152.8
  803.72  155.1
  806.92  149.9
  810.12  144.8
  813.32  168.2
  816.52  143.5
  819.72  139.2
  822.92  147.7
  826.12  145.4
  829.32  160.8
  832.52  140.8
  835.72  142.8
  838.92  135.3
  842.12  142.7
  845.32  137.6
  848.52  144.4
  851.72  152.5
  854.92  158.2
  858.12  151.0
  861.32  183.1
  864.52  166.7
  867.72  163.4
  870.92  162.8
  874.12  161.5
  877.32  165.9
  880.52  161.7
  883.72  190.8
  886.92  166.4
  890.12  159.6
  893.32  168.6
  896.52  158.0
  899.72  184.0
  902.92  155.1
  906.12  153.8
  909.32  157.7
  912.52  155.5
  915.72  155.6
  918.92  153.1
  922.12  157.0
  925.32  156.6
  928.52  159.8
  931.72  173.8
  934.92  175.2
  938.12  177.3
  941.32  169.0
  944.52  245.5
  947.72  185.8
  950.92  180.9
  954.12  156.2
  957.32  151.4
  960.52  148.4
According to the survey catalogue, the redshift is 0.624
